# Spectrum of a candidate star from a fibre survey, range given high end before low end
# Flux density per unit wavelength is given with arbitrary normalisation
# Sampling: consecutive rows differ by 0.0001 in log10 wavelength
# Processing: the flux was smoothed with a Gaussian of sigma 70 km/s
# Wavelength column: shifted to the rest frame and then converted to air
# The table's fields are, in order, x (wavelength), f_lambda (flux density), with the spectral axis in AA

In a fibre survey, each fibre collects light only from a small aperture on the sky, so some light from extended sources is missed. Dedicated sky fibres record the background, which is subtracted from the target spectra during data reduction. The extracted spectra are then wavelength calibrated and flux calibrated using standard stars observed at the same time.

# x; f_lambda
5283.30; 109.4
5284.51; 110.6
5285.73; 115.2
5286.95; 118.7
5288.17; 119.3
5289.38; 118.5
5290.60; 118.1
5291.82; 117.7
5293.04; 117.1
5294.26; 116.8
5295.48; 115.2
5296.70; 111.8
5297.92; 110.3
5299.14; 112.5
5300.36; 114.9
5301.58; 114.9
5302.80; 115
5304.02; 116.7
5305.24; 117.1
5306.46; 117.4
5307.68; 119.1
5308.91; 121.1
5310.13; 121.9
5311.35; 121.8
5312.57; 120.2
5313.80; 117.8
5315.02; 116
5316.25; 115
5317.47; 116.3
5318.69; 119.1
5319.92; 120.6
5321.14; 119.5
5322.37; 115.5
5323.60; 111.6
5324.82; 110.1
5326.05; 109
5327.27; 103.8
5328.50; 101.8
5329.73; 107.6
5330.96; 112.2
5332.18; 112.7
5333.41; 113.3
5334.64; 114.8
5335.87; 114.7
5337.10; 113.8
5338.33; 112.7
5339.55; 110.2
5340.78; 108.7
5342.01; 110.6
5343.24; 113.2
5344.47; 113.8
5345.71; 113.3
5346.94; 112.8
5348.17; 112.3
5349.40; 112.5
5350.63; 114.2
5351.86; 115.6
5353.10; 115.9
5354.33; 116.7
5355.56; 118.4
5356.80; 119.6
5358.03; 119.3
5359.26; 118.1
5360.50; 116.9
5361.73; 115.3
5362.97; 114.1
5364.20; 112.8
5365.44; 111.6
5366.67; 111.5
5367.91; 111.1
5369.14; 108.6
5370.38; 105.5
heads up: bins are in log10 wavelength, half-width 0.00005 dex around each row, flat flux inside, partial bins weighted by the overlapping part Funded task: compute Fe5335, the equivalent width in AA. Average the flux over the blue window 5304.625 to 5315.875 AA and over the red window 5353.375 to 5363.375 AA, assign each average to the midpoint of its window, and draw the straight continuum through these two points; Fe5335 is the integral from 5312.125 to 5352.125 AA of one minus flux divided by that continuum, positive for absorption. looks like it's 1.7 AA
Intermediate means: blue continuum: 119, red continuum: 117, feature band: 113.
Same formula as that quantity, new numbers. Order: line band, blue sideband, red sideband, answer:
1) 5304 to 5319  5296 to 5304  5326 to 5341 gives -0.8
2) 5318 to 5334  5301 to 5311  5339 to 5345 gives 0.3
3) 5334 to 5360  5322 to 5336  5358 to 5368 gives -0.4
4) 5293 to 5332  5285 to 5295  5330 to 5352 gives 0.2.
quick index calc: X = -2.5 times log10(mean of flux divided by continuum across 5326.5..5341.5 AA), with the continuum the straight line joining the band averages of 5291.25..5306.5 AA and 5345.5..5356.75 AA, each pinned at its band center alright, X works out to 0.04 mag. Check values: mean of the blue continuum 115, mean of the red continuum 115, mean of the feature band 111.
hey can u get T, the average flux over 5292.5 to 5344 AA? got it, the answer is 114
